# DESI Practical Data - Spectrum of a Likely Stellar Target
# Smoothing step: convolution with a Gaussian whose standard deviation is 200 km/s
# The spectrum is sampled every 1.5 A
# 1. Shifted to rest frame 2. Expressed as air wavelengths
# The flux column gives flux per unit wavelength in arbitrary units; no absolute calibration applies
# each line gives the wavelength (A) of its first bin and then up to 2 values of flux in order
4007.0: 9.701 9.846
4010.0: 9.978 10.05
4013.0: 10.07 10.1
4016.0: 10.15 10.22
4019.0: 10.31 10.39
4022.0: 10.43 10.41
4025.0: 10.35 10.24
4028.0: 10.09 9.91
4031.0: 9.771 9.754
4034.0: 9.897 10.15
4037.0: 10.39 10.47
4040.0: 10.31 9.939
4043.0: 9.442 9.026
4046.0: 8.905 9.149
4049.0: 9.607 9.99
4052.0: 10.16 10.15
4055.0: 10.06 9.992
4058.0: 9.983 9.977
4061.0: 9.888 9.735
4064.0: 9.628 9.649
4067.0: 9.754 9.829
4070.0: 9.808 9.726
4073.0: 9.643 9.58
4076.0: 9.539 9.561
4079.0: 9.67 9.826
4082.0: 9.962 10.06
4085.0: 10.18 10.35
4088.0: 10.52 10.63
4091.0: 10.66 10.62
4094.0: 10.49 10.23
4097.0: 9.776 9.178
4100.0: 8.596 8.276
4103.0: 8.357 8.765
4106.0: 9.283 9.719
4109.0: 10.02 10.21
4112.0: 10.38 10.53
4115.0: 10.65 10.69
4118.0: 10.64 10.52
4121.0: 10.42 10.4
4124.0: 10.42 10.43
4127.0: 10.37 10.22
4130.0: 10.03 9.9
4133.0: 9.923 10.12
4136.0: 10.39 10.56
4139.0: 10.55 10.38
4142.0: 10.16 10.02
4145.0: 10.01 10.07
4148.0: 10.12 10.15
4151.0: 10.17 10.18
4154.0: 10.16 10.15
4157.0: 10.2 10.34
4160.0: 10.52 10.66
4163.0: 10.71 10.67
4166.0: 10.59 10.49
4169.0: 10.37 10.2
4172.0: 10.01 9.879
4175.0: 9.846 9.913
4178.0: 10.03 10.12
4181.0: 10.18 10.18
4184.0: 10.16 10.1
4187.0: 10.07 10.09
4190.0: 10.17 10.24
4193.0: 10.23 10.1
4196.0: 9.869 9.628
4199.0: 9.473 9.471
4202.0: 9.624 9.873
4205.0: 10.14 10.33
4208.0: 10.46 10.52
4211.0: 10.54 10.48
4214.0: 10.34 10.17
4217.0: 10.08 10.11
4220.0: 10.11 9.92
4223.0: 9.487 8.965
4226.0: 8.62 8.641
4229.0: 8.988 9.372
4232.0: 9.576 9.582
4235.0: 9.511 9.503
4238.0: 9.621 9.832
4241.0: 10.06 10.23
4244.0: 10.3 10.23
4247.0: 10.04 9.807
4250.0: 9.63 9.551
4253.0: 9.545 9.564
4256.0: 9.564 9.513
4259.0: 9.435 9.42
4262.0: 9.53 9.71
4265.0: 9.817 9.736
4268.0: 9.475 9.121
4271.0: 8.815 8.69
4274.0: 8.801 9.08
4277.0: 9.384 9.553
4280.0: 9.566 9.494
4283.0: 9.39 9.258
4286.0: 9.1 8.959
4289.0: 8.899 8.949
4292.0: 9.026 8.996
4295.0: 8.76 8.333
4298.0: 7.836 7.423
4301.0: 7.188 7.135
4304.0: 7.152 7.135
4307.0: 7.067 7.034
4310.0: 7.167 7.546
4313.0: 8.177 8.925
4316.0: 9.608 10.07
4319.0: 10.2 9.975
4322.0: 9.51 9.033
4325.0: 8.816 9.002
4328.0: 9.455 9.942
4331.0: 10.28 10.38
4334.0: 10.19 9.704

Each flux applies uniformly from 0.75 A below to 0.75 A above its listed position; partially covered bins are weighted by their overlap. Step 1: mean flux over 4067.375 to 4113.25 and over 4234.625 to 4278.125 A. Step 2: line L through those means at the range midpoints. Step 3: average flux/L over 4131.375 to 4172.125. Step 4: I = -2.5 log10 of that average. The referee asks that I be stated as -0.063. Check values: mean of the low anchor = 9.79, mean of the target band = 10.3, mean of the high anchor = 9.57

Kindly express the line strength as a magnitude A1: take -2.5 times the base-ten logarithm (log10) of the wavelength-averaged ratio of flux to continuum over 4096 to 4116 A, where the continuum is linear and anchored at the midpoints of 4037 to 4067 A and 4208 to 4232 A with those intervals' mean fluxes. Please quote 0.03 mag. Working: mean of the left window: 9.81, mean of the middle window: 9.54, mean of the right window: 9.77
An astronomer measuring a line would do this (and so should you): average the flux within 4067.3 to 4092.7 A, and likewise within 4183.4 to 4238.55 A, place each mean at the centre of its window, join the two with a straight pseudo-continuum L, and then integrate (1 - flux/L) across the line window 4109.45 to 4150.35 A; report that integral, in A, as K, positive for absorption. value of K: -1.52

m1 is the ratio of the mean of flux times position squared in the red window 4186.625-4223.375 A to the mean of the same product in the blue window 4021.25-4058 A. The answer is 1.1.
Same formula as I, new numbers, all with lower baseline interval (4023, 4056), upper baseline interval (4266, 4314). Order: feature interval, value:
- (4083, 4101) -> -0.05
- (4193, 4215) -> -0.12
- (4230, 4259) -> -0.11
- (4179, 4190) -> -0.12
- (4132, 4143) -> -0.10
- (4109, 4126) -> -0.11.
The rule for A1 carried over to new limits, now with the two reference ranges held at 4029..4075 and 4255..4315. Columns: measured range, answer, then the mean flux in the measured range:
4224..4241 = -0.04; 9.33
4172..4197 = -0.10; 10.1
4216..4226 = -0.08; 9.7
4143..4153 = -0.08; 10.1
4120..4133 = -0.09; 10.3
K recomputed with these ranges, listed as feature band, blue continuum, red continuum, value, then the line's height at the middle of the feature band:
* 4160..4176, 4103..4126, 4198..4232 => -0.6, 9.96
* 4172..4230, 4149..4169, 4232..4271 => 0.8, 10.1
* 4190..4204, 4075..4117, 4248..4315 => -0.8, 9.29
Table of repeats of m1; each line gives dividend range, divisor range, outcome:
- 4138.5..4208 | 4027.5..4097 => 1.08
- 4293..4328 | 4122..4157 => 0.89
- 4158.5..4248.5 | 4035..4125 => 1.07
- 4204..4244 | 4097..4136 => 1.04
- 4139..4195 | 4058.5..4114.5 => 1.08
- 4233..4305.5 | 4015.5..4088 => 1.03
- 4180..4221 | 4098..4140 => 1.05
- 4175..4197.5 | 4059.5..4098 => 1.07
